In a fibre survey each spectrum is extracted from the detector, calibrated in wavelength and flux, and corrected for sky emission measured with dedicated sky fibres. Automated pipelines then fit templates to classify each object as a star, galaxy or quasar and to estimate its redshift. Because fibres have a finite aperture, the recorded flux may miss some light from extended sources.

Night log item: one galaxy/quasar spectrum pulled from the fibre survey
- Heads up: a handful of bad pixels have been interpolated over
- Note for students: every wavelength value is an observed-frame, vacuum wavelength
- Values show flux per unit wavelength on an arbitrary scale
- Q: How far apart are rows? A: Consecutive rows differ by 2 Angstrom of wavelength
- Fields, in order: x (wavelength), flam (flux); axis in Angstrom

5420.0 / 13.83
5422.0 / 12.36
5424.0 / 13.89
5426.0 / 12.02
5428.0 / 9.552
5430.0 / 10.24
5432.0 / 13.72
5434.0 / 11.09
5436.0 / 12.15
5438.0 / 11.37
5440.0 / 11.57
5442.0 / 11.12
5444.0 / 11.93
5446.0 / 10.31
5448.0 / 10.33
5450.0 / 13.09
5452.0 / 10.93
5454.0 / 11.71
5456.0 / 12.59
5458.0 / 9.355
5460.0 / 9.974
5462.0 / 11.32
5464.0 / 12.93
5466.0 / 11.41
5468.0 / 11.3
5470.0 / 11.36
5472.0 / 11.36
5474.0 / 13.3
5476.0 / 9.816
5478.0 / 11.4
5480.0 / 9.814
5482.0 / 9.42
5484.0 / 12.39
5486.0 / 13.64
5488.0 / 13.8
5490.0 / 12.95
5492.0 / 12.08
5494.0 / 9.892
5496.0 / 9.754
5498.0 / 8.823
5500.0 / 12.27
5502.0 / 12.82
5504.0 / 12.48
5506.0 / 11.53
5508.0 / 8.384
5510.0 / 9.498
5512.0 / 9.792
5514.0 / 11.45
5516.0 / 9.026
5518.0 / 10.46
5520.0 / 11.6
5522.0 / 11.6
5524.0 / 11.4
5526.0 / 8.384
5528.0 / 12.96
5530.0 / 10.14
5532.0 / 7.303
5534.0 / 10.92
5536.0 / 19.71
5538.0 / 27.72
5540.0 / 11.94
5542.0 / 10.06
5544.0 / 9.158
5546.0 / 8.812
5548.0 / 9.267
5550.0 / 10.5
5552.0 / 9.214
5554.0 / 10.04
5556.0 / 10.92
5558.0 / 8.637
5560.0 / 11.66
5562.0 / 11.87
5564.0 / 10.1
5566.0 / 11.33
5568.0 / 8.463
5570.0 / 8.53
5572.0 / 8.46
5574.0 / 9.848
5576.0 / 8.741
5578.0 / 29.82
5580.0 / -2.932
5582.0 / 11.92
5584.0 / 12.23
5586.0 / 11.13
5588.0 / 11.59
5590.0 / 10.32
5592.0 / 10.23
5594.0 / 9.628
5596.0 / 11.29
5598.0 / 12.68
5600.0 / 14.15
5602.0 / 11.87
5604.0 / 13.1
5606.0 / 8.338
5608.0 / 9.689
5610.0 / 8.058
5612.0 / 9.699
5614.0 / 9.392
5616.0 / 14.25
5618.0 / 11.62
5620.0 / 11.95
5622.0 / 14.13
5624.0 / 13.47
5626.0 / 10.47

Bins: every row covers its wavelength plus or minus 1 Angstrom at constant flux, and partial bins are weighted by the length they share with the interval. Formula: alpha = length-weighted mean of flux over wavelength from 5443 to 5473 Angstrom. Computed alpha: 11.3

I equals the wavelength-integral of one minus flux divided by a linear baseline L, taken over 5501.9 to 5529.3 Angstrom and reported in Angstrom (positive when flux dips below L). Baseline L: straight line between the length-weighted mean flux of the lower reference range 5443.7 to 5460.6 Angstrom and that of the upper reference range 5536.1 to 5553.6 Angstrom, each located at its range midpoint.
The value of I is 2.9 Angstrom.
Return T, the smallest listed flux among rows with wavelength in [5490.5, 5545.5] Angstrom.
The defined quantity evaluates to 7.303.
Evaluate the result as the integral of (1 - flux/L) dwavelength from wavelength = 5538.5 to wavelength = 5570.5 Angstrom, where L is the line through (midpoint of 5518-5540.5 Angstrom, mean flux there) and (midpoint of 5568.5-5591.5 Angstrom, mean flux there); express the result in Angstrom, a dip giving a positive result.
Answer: 4.2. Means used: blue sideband 13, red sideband 10.8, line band 10.3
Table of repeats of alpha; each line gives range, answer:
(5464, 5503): 11.5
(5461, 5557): 11.4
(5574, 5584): 11.7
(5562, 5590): 10.7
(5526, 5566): 11.5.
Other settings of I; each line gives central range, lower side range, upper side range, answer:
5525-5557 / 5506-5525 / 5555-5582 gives -3.82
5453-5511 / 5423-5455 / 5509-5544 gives 2.21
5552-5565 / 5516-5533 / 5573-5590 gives 0.71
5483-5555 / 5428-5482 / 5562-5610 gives -2.33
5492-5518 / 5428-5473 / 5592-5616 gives 1.51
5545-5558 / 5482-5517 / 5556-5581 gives 1.08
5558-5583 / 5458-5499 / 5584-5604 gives 2.02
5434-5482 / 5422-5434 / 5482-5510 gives 1.64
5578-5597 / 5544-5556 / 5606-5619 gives -1.00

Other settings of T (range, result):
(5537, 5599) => -2.932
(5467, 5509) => 8.384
